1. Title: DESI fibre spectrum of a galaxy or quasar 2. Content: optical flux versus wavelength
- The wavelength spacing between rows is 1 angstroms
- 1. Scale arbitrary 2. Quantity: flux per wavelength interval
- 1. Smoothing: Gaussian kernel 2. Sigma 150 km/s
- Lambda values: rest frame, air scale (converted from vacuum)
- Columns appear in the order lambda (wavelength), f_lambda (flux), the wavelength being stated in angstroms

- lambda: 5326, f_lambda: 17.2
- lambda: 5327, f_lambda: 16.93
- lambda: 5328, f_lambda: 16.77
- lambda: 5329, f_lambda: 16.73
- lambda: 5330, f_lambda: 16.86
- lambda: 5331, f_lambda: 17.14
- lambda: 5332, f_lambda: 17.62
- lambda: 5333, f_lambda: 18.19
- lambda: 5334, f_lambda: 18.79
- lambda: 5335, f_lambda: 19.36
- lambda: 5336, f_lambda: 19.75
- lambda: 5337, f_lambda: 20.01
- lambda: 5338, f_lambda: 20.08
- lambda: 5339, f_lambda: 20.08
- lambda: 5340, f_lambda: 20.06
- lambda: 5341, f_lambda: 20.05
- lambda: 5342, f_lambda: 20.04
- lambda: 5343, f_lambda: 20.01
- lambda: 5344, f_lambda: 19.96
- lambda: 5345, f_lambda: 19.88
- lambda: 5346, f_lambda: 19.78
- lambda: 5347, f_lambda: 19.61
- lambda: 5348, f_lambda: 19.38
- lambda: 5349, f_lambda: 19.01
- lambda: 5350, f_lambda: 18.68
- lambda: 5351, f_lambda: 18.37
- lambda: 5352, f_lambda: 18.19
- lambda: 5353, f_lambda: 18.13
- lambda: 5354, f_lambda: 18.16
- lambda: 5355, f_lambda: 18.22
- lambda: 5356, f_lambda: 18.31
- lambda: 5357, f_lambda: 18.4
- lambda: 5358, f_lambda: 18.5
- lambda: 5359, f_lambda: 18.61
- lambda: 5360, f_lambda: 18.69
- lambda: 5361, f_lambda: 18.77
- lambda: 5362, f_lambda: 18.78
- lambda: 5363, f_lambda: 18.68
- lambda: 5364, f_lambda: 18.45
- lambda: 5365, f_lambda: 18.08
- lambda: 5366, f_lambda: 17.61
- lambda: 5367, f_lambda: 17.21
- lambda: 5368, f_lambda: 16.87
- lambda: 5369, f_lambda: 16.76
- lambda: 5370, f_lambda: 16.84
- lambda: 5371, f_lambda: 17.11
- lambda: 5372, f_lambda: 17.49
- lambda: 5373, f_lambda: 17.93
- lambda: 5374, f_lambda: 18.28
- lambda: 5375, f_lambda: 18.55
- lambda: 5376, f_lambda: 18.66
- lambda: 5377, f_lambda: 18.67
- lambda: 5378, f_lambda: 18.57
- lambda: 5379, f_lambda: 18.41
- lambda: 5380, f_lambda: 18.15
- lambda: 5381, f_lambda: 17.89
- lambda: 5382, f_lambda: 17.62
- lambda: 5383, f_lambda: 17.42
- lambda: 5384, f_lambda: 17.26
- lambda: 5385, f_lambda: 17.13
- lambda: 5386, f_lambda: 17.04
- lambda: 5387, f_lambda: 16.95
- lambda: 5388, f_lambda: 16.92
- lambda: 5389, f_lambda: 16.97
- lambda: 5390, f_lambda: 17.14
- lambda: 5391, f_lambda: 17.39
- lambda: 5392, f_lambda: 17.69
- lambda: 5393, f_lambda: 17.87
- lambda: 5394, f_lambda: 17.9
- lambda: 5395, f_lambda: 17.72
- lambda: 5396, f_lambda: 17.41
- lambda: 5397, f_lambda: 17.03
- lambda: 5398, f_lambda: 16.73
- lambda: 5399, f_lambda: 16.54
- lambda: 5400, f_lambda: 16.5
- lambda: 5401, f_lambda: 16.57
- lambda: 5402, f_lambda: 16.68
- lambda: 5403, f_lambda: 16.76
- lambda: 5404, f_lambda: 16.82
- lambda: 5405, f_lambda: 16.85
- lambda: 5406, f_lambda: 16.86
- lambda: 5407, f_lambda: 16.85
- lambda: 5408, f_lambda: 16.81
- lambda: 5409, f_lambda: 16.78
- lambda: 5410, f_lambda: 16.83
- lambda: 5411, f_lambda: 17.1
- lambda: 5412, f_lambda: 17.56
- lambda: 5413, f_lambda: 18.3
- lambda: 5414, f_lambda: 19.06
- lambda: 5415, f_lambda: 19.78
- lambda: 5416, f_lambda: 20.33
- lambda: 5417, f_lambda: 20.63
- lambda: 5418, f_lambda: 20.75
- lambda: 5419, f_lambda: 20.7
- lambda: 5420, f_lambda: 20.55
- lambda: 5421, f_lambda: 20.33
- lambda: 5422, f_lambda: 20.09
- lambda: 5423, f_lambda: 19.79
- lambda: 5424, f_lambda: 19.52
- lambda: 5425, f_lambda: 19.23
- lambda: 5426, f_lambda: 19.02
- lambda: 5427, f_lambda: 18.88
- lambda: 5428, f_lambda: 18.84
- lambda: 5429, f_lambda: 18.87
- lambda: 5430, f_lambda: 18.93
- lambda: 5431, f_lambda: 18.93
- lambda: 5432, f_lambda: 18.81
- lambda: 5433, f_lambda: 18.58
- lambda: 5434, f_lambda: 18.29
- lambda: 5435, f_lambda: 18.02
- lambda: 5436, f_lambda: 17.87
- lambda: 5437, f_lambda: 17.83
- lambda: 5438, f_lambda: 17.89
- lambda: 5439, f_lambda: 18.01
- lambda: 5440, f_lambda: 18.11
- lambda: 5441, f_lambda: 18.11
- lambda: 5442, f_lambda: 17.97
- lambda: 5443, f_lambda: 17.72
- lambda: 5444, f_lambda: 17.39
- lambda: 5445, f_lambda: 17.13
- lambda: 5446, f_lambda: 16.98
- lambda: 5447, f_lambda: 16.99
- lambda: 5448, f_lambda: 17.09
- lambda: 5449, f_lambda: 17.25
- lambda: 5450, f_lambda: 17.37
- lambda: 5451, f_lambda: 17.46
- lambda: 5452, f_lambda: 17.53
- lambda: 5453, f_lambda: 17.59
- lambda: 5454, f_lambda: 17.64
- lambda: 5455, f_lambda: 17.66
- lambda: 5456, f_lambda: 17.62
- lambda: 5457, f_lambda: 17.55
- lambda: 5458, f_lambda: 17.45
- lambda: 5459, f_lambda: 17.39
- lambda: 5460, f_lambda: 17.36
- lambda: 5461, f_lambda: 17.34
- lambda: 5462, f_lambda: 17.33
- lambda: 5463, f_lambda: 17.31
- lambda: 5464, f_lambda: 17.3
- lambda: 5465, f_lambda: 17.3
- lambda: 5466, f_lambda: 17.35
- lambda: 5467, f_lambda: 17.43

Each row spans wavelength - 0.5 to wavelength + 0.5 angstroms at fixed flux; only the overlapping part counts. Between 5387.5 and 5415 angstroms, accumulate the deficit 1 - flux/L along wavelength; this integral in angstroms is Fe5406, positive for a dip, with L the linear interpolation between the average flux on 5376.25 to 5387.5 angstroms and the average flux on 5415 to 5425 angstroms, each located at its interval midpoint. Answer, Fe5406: 2.6 angstroms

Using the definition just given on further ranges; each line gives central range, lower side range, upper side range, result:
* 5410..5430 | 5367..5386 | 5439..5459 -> -2.0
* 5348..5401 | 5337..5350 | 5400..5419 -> 3.0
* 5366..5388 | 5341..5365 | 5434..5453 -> 1.1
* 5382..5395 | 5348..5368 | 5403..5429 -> 0.8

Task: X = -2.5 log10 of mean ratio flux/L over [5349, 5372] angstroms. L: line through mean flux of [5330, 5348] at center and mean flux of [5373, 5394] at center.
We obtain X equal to 0.03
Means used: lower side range 19.4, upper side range 17.7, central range 18.1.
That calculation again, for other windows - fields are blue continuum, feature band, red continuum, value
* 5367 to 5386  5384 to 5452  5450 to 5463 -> -0.023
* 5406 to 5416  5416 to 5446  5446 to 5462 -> -0.074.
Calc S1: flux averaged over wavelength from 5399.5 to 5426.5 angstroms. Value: 18.4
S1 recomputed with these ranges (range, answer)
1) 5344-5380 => 18.4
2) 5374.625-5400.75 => 17.5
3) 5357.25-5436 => 18.1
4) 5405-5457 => 18.3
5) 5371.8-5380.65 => 18.3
